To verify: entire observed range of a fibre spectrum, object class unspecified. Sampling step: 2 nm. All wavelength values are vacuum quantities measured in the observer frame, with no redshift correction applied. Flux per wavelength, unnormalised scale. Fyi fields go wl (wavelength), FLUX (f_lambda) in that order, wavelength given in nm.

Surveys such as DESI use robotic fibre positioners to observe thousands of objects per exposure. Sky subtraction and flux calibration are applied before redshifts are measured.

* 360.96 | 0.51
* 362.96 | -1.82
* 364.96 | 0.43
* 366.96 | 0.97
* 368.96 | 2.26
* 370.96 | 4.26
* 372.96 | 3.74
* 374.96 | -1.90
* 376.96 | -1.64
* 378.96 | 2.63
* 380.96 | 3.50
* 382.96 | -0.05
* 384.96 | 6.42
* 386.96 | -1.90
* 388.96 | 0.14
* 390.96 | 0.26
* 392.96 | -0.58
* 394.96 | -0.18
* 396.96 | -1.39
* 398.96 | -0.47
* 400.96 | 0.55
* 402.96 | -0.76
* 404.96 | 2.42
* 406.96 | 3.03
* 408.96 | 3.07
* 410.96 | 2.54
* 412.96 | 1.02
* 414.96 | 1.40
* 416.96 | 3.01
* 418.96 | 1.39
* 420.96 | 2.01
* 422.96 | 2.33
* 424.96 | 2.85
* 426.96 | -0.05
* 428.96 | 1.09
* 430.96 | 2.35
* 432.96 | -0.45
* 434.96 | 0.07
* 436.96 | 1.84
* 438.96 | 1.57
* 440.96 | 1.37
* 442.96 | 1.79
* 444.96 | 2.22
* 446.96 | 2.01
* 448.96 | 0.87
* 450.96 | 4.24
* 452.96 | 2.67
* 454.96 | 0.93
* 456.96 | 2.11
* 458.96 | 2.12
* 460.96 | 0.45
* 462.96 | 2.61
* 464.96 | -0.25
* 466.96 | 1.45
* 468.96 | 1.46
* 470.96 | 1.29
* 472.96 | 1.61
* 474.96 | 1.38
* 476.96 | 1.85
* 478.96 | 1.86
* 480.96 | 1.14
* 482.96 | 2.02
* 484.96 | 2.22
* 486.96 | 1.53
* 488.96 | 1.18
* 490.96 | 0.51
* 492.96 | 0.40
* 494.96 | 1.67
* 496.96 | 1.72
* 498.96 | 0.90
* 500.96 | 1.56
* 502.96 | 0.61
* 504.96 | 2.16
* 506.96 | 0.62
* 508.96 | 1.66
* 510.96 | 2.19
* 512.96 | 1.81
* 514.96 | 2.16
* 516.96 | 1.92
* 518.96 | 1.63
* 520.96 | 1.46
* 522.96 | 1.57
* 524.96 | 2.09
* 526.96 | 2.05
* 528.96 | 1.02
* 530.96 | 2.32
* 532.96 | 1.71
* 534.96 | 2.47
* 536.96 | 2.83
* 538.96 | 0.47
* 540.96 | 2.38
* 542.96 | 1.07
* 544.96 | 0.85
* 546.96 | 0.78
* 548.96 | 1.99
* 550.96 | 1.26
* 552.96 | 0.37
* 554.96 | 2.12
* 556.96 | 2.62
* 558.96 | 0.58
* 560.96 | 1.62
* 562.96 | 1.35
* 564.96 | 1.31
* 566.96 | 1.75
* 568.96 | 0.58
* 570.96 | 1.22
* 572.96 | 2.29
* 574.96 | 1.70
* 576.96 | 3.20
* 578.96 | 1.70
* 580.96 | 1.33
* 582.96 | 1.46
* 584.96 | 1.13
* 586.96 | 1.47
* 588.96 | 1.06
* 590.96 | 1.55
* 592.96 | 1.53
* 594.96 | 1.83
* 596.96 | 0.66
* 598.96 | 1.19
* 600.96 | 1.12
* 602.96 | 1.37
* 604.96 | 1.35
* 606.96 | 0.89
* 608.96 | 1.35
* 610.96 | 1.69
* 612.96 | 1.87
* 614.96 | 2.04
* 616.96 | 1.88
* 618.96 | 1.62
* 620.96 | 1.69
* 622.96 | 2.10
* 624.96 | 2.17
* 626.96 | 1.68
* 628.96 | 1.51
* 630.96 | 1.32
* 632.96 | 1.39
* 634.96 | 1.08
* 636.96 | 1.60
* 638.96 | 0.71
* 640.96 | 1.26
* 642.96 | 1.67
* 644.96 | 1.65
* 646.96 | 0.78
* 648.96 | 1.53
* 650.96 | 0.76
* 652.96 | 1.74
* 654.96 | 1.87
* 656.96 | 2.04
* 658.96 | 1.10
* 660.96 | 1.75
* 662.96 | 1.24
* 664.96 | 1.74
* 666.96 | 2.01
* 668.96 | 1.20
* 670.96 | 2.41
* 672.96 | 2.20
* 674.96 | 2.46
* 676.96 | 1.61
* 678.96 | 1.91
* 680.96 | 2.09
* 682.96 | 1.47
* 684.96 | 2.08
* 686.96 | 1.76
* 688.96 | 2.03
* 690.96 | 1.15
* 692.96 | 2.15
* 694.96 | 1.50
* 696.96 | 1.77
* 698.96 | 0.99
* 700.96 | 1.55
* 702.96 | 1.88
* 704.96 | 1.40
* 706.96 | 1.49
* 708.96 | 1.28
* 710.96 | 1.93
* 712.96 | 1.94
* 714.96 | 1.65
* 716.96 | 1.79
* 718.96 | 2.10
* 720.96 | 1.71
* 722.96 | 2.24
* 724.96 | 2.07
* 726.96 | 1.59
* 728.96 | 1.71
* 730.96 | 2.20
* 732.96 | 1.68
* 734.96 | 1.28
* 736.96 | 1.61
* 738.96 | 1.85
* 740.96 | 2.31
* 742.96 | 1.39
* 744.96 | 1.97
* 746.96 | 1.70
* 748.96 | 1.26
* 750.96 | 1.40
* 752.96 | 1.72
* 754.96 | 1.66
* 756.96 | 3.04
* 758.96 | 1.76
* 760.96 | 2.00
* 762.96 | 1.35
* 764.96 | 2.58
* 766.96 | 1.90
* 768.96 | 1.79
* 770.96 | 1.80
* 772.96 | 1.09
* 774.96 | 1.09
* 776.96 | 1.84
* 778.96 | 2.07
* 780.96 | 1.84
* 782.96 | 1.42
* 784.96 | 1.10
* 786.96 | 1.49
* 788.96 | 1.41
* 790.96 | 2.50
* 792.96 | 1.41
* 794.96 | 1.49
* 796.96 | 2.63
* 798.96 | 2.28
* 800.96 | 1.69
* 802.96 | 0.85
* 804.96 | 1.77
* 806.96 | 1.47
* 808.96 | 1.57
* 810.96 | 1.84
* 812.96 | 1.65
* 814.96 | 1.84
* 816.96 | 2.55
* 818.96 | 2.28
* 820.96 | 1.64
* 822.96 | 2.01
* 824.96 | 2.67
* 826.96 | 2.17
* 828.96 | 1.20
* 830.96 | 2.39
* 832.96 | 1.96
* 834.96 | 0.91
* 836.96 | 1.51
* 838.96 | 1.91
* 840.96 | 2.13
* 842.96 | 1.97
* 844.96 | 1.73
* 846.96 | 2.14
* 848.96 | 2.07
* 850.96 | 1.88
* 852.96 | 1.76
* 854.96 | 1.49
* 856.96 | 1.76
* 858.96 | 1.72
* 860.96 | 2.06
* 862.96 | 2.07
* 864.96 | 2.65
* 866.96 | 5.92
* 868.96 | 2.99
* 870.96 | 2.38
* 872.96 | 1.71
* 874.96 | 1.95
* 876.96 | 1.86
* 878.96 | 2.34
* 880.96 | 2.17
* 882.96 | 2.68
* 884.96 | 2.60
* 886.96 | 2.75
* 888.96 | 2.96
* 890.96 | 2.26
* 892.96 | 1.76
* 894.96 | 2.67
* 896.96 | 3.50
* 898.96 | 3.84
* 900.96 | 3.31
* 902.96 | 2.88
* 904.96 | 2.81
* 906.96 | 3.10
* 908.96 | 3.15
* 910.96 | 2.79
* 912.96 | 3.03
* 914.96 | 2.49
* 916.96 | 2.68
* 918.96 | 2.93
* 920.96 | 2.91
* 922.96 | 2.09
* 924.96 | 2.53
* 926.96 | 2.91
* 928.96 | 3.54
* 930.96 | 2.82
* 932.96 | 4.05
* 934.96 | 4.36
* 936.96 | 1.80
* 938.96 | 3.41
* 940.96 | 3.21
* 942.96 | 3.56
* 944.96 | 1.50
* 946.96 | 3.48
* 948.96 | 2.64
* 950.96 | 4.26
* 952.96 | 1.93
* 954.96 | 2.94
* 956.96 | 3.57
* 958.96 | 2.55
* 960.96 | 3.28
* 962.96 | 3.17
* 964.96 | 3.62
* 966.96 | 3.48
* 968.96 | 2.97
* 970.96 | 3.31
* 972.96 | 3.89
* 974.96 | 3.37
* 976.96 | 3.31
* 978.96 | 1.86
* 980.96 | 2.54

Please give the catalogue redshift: 1.325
